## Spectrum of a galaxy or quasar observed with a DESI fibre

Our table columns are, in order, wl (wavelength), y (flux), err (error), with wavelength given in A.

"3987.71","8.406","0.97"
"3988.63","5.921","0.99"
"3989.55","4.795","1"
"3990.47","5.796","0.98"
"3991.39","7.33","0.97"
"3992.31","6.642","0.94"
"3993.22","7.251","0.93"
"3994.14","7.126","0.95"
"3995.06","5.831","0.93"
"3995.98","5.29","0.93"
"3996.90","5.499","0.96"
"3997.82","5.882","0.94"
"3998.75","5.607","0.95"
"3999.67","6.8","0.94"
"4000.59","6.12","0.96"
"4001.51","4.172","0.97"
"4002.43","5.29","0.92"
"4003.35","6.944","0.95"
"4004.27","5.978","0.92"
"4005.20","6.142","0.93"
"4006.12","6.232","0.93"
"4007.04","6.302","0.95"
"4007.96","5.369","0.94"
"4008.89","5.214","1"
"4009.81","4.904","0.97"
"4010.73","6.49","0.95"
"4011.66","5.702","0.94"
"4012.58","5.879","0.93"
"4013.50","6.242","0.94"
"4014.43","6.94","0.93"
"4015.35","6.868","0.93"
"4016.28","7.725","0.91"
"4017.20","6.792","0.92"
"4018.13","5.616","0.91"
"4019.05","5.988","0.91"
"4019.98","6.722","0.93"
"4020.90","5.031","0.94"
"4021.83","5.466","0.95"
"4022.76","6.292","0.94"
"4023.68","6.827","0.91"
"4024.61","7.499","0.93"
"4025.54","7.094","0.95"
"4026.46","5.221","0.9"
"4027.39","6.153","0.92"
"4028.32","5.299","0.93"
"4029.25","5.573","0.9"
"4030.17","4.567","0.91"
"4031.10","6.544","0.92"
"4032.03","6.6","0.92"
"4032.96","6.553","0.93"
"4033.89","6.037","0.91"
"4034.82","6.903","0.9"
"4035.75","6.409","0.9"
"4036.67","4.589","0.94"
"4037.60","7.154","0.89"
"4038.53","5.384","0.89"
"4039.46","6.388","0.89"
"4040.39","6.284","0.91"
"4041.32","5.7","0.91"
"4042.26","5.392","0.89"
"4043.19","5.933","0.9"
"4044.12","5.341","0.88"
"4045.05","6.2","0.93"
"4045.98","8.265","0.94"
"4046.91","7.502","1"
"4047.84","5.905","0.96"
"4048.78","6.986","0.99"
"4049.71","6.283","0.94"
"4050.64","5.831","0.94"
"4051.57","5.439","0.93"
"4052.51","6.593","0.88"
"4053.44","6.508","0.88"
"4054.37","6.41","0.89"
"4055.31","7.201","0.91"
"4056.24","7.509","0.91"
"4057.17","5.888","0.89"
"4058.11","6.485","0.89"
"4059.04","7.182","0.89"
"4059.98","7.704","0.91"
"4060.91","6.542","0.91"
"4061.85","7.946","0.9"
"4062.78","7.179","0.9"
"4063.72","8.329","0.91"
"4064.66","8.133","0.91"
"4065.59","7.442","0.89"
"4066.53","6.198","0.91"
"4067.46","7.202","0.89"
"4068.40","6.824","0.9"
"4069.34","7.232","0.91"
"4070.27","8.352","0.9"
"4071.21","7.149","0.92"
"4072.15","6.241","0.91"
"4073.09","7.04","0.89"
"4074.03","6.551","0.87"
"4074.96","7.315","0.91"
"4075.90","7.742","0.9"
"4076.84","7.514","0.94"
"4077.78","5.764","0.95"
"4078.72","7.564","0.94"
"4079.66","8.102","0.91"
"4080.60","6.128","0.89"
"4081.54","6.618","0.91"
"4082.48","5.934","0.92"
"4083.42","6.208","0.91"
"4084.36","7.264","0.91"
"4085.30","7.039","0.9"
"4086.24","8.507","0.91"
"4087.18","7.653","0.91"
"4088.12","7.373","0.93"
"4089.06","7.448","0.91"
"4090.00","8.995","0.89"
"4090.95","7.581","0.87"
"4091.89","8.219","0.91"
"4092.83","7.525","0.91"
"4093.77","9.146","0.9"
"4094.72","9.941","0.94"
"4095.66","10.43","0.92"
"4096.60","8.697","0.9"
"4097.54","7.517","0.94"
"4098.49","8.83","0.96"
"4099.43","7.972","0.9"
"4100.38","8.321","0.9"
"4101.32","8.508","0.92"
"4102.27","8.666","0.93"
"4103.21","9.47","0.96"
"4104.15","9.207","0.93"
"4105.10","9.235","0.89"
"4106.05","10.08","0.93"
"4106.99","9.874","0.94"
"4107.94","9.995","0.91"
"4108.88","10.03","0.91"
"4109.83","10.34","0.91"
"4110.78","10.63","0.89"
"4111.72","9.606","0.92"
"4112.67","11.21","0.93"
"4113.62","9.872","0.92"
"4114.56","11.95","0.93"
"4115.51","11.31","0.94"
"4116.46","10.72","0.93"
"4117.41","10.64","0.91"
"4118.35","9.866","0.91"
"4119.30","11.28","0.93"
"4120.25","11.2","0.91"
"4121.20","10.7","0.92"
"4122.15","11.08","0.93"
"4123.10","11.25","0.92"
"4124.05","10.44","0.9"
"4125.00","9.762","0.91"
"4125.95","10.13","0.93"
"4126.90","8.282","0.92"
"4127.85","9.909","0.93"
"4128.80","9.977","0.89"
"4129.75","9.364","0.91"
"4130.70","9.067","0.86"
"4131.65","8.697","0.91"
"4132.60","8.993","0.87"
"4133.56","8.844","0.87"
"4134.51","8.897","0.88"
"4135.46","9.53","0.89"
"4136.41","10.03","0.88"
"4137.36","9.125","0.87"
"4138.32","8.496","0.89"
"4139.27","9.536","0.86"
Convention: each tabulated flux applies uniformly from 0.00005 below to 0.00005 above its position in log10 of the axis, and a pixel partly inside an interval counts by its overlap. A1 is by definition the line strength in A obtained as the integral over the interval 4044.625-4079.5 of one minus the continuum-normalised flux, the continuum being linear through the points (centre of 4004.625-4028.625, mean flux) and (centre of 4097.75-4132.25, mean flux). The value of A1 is 3.96 A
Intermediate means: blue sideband 6.16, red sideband 9.91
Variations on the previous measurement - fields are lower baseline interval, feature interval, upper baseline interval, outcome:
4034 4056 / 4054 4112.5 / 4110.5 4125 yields 4.81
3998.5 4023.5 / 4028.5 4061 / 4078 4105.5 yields 2.65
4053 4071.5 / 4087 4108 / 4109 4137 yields 0.41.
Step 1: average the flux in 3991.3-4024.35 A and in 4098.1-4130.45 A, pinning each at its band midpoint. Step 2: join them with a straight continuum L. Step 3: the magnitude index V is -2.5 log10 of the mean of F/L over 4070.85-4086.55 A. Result 0.24 mag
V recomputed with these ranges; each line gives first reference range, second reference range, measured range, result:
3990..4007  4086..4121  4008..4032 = 0.11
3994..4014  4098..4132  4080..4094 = 0.20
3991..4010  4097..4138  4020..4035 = 0.13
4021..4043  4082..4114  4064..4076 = 0.06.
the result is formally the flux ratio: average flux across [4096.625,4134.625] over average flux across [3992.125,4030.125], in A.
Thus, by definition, 1.6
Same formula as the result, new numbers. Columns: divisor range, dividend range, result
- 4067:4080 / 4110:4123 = 1.50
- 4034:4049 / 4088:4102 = 1.35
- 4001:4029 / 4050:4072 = 1.15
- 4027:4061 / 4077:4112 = 1.33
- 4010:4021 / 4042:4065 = 1.06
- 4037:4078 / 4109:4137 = 1.49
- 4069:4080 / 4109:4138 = 1.40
